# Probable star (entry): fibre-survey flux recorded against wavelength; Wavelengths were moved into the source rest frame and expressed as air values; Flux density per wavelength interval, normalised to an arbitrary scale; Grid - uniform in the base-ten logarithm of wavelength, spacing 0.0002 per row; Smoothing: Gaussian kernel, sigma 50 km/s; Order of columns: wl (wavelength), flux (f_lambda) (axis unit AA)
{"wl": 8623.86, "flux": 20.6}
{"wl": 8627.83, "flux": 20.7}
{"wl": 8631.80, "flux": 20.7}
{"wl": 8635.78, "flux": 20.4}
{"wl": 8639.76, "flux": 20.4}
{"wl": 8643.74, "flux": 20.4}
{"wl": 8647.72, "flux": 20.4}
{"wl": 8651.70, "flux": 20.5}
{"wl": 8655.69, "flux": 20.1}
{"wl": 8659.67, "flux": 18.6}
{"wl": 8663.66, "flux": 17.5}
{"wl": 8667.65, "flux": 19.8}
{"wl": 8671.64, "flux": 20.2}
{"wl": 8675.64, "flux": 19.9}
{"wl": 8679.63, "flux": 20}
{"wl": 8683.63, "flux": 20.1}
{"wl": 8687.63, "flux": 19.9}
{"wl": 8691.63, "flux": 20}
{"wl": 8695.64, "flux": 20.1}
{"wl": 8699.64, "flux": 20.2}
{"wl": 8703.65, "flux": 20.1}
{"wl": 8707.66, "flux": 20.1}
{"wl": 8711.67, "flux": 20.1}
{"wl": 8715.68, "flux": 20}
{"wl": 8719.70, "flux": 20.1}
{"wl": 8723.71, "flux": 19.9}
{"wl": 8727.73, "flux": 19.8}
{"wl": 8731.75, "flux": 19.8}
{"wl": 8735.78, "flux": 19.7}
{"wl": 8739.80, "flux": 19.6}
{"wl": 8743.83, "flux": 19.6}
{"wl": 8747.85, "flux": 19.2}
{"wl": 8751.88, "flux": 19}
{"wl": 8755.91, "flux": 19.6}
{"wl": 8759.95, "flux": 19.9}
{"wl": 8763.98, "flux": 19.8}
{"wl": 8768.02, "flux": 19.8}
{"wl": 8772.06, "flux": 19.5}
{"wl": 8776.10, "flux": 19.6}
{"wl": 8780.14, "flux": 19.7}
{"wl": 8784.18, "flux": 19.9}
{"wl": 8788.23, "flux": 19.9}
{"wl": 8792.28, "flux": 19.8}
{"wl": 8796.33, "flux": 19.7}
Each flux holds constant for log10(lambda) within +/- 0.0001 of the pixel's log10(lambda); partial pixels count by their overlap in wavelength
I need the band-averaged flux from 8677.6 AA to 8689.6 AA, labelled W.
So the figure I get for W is 20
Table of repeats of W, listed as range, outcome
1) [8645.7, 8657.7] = 20.3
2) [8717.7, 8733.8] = 19.9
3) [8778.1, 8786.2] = 19.8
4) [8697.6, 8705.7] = 20.2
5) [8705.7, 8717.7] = 20.1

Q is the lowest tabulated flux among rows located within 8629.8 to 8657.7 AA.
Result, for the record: 20.1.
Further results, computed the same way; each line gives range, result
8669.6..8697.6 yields 19.9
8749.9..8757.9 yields 19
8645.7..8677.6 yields 17.5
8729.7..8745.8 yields 19.6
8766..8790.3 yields 19.5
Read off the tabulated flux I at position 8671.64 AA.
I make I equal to 20.2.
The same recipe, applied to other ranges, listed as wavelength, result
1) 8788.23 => 19.9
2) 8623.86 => 20.6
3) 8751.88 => 19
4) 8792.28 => 19.8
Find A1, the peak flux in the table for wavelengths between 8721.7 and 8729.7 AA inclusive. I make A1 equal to 19.9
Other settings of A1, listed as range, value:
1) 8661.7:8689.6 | 20.2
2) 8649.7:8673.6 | 20.5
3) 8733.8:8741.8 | 19.7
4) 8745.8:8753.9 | 19.2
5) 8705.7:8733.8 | 20.1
